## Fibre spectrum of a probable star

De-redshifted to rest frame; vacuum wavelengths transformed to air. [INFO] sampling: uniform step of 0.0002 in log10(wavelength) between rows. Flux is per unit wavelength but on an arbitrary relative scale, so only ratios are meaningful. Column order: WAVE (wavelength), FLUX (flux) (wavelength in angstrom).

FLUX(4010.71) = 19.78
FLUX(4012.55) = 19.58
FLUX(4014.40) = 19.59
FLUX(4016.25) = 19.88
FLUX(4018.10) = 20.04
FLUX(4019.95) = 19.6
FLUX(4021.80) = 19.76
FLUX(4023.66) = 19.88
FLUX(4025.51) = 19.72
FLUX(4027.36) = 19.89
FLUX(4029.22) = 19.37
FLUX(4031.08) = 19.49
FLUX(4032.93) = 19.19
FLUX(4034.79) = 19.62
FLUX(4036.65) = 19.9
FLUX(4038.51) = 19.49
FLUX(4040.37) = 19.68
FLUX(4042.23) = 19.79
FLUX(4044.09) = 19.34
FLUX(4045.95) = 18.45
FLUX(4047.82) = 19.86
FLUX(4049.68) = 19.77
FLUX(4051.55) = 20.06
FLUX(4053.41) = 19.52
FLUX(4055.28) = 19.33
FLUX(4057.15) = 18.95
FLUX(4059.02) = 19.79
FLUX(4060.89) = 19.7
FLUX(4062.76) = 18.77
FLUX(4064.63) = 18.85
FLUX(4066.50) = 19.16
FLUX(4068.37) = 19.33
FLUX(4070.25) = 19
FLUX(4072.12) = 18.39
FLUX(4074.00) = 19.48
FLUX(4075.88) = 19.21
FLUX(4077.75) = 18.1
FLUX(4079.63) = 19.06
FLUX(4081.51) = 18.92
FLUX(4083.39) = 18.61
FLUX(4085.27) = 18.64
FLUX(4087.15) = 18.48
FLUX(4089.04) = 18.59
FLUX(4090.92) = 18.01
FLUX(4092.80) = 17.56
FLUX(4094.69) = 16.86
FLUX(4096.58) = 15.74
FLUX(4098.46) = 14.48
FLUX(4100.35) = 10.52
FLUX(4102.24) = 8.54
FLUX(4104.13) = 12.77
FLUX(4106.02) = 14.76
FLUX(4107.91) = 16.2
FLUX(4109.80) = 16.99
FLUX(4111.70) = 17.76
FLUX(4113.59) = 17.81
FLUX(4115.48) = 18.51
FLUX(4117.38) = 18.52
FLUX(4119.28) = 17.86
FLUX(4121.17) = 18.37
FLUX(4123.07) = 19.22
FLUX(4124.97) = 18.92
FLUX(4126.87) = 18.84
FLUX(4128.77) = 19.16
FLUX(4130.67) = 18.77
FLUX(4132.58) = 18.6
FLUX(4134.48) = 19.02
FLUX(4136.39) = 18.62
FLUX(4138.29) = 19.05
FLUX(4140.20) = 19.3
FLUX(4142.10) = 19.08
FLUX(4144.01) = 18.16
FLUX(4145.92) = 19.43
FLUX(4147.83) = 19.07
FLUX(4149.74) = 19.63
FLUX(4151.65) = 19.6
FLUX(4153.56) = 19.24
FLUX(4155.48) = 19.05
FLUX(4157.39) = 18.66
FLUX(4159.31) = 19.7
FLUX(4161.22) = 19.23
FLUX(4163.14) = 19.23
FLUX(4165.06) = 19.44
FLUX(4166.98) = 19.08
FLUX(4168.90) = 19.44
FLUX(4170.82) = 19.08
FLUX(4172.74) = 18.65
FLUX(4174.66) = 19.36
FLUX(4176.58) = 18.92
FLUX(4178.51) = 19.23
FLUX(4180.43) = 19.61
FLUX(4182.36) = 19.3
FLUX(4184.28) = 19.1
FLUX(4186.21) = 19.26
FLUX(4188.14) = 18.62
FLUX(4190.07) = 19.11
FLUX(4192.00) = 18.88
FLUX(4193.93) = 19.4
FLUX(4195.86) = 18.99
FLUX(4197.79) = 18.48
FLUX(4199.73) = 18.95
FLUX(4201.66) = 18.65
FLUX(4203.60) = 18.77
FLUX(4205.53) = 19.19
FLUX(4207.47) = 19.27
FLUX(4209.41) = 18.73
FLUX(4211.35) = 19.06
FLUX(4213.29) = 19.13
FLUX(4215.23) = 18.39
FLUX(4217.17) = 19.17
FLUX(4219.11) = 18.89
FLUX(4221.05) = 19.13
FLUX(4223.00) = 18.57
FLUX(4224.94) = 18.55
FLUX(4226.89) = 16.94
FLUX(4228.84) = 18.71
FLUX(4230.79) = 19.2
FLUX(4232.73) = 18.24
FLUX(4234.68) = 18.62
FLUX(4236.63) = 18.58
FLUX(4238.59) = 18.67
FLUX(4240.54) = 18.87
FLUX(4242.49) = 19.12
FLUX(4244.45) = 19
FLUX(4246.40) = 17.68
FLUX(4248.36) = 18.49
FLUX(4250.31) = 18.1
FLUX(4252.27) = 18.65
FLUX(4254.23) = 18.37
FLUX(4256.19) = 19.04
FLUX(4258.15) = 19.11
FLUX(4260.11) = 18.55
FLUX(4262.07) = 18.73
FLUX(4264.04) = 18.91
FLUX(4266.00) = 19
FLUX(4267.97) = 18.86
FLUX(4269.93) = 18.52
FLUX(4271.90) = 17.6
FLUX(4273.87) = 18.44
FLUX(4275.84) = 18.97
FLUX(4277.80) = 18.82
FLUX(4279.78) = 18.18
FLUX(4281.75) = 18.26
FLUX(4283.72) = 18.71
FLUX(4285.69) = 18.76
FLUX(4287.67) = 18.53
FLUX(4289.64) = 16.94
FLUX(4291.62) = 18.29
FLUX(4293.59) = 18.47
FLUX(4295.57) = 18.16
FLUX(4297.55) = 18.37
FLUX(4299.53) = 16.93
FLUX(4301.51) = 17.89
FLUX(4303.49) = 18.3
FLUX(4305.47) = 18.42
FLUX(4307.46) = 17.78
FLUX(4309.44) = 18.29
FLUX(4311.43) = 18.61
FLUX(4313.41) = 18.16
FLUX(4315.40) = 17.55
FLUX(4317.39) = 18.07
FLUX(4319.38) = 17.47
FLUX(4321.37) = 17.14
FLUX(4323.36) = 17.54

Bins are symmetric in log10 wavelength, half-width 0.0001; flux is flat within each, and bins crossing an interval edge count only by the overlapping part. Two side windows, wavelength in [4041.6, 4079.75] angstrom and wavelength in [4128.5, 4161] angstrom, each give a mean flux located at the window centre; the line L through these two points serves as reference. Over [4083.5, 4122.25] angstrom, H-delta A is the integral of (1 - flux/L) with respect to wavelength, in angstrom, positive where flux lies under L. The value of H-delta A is 5.55 angstrom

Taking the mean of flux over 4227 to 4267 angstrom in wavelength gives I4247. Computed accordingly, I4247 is 18.6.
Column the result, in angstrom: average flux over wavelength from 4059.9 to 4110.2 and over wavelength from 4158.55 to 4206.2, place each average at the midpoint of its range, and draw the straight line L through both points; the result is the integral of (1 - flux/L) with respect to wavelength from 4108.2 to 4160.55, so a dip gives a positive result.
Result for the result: -1.65 angstrom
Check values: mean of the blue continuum 17.2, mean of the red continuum 19.1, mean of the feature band 18.7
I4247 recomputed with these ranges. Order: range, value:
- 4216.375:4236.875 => 18.6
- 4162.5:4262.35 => 18.9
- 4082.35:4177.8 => 18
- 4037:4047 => 19.4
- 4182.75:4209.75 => 19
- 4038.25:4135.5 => 18.1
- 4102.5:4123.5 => 16.8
